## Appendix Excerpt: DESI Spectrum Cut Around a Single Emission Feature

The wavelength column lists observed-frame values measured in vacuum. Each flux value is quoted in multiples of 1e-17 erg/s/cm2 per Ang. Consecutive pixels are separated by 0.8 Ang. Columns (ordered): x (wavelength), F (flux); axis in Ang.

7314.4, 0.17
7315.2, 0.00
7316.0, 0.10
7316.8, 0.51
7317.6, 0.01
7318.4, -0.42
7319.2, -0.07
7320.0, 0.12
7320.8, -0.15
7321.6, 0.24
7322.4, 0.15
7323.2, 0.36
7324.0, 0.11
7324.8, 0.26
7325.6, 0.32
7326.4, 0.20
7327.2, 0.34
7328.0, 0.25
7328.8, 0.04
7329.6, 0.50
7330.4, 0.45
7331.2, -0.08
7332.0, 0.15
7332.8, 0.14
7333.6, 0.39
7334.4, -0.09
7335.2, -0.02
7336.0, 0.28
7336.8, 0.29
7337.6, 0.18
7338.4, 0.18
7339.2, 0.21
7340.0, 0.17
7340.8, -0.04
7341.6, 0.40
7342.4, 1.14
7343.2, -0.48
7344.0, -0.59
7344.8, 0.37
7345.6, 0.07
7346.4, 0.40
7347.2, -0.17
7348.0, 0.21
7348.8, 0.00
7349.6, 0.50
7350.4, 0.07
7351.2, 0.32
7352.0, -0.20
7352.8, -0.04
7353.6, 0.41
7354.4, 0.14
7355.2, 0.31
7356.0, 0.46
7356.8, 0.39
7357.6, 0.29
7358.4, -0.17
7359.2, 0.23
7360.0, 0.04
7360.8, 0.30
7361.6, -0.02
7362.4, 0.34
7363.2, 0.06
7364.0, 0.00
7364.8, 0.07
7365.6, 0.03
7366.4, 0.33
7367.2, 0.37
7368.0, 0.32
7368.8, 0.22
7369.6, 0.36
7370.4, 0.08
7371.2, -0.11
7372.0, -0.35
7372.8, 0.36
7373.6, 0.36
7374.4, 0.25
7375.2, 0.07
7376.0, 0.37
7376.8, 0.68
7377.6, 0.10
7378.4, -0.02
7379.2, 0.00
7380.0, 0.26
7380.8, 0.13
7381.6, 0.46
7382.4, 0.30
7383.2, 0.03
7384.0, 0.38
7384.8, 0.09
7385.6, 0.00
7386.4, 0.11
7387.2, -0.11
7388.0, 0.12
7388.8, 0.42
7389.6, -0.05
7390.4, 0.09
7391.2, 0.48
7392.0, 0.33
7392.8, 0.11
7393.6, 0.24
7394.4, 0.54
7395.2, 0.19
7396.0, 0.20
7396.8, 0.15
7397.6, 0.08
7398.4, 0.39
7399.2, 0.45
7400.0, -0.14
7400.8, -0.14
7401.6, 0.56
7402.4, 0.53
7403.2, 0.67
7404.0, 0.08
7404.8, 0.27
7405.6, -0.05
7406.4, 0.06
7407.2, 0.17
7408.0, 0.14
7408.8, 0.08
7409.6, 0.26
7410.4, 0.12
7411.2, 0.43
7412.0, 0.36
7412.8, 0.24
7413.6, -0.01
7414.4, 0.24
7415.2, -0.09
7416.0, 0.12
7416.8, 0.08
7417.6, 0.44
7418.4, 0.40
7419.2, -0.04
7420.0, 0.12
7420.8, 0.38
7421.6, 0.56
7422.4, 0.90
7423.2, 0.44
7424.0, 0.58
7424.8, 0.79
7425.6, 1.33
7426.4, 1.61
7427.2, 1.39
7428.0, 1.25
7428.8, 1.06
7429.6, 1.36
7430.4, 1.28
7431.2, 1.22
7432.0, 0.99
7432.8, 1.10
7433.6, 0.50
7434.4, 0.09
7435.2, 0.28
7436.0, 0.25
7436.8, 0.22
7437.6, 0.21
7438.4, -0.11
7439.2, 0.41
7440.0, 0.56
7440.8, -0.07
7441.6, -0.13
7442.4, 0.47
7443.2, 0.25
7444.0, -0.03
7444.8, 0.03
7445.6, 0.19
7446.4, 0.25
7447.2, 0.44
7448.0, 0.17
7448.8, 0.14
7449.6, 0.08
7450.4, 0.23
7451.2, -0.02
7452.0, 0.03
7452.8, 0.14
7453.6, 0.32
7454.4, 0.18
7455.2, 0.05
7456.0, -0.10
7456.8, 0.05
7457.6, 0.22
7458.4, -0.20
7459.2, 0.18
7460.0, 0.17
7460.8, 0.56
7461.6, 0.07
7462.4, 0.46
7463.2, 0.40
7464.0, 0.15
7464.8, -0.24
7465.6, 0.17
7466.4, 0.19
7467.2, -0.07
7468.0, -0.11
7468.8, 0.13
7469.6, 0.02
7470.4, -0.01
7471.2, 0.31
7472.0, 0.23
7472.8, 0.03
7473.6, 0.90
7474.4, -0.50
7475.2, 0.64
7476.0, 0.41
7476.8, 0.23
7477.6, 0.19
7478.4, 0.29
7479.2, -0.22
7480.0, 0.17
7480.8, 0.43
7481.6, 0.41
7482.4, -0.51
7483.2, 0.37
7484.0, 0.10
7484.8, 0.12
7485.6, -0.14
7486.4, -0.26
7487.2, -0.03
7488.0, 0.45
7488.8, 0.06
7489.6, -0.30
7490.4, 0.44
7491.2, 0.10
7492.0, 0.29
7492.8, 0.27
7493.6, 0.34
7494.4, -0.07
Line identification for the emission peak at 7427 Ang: [O II] 3727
